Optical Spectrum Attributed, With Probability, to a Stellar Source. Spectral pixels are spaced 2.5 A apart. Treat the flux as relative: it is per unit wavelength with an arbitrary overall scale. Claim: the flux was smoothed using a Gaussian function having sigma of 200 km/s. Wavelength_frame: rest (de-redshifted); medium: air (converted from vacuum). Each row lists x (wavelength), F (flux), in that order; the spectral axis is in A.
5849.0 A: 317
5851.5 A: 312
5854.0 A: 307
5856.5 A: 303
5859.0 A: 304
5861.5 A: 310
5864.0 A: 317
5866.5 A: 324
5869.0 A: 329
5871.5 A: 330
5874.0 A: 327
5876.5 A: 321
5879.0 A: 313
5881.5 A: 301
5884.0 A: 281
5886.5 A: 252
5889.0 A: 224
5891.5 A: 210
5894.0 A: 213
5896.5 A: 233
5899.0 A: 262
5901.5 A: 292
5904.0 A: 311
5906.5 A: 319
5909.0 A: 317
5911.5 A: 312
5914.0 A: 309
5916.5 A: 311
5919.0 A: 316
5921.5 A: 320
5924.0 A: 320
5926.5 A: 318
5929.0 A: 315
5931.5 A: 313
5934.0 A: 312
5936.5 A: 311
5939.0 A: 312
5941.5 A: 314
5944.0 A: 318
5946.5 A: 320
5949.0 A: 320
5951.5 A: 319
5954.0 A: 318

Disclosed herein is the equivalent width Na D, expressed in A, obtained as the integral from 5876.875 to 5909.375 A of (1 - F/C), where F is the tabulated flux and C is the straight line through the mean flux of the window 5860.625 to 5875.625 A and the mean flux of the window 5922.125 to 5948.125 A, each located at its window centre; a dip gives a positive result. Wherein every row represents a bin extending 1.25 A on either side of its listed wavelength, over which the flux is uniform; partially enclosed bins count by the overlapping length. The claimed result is 4.95 A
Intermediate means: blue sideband 323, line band 271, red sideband 315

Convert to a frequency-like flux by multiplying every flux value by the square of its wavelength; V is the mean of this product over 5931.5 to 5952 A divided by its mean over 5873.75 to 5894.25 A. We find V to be 1.2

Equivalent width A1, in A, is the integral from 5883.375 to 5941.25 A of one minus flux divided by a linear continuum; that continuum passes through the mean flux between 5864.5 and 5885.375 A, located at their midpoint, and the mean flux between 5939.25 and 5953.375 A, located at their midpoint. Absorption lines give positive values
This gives 4.7 A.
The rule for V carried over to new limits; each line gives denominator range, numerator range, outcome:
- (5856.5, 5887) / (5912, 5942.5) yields 1.03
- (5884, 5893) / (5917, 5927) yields 1.37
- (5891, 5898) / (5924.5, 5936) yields 1.44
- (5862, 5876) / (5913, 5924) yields 0.99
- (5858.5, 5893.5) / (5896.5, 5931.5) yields 1.06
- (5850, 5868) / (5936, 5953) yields 1.05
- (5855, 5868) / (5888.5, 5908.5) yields 0.85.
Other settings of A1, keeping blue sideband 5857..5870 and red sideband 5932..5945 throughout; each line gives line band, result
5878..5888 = 1.0 A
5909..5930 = -0.1 A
